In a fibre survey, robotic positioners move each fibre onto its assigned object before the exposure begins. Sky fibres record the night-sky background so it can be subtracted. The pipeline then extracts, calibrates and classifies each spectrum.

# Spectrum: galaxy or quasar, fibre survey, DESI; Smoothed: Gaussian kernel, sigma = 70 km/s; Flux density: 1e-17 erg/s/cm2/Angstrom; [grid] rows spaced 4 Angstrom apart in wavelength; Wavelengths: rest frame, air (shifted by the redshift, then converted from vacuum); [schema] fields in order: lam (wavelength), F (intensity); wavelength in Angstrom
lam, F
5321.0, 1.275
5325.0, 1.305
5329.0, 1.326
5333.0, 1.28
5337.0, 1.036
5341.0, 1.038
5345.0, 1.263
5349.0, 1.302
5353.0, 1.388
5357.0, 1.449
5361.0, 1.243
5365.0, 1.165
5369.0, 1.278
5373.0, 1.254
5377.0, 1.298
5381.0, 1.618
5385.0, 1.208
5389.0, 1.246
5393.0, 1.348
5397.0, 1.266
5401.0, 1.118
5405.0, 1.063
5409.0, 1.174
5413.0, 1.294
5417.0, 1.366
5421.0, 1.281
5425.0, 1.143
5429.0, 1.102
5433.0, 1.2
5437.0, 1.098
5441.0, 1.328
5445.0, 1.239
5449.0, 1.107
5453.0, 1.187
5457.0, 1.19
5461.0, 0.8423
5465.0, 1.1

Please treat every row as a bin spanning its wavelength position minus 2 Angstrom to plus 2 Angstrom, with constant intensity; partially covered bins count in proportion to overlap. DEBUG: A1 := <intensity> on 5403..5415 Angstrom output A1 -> 1.18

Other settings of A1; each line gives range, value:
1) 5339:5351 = 1.2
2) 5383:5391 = 1.23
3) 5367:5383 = 1.36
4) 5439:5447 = 1.28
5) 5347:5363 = 1.35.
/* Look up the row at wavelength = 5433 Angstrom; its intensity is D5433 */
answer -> 1.2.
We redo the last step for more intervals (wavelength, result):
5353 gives 1.388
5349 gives 1.302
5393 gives 1.348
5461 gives 0.8423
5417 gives 1.366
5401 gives 1.118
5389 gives 1.246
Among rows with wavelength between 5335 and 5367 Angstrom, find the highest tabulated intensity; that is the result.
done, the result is 1.449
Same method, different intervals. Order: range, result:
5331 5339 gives 1.28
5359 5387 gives 1.618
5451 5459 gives 1.19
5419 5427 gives 1.281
